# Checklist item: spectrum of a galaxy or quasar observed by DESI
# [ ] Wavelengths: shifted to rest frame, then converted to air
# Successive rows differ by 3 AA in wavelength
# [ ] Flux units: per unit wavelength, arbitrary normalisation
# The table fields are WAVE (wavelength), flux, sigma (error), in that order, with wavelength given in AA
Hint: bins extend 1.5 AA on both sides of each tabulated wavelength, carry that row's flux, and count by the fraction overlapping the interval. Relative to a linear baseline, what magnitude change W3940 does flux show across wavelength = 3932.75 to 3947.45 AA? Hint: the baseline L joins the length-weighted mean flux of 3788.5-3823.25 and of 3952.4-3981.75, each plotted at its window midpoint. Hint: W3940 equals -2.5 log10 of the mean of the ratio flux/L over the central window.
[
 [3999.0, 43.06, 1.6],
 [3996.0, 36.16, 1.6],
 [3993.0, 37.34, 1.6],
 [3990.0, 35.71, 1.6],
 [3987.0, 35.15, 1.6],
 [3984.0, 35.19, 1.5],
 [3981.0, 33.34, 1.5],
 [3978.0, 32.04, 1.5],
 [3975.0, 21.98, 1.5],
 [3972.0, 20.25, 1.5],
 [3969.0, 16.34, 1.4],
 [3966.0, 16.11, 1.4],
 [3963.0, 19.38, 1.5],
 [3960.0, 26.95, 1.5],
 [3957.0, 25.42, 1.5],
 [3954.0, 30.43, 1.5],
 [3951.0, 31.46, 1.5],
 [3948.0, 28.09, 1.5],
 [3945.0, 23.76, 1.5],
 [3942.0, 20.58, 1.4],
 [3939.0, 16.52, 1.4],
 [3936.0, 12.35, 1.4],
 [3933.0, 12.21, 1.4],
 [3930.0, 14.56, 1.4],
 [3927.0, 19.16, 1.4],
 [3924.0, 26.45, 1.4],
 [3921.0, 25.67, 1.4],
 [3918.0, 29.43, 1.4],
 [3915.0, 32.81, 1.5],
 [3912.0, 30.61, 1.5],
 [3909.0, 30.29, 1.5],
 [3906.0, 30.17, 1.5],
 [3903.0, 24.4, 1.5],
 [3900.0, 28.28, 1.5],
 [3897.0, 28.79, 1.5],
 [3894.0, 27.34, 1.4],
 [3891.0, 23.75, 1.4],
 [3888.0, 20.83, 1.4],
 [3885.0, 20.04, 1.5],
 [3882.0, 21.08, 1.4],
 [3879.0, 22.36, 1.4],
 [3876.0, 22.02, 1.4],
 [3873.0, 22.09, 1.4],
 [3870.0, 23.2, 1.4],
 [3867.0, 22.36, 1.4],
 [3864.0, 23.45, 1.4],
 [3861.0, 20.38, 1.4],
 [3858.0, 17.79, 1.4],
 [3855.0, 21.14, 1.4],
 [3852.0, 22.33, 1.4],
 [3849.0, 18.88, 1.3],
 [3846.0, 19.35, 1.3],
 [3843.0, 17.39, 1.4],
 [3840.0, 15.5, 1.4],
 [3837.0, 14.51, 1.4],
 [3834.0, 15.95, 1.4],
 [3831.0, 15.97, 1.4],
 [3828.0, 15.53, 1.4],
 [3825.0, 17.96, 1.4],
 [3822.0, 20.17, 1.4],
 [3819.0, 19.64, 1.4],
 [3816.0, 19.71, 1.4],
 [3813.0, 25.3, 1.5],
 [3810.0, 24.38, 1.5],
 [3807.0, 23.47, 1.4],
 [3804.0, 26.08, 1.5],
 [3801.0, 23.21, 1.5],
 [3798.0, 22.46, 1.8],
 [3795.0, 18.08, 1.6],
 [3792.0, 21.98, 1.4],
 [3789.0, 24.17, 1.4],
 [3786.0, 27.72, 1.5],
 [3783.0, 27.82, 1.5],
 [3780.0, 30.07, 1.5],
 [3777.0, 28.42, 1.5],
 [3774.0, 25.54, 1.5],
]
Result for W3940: 0.29 mag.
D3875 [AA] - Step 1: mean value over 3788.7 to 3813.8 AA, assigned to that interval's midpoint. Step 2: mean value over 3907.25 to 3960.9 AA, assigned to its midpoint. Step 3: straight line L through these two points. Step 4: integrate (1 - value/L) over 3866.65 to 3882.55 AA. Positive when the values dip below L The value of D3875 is 1.0 AA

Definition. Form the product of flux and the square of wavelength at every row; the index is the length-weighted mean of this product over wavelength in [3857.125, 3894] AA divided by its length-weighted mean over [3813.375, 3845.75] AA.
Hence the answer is 1.28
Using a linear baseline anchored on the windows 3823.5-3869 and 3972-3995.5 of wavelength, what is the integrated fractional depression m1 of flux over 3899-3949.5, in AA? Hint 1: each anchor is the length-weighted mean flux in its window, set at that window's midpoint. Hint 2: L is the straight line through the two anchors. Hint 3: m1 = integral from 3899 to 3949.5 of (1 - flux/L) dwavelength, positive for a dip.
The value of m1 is 4.39 AA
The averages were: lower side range 18.6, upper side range 32.3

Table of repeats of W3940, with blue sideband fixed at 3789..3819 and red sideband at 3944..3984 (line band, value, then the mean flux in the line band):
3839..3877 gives 0.154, 20.5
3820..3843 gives 0.358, 16.6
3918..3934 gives 0.191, 20.8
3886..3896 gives 0.007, 24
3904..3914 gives -0.227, 30.2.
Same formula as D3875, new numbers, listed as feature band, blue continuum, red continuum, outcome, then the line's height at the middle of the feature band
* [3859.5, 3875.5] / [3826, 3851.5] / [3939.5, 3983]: -3.0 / 18.7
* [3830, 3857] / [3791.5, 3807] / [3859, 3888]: 5.0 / 22.1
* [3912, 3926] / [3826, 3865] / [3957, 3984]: -4.4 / 21.7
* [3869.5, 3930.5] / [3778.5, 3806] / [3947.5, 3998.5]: 4.3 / 27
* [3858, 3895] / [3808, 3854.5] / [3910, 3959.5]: -1.9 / 21.1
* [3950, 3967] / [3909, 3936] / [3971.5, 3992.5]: 1.9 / 28.3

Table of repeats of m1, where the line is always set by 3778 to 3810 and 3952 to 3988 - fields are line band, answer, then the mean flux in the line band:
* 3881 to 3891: 1.67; 21.1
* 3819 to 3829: 2.64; 18.3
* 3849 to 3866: 2.85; 20.9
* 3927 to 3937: 4.55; 14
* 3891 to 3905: -0.84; 26.9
